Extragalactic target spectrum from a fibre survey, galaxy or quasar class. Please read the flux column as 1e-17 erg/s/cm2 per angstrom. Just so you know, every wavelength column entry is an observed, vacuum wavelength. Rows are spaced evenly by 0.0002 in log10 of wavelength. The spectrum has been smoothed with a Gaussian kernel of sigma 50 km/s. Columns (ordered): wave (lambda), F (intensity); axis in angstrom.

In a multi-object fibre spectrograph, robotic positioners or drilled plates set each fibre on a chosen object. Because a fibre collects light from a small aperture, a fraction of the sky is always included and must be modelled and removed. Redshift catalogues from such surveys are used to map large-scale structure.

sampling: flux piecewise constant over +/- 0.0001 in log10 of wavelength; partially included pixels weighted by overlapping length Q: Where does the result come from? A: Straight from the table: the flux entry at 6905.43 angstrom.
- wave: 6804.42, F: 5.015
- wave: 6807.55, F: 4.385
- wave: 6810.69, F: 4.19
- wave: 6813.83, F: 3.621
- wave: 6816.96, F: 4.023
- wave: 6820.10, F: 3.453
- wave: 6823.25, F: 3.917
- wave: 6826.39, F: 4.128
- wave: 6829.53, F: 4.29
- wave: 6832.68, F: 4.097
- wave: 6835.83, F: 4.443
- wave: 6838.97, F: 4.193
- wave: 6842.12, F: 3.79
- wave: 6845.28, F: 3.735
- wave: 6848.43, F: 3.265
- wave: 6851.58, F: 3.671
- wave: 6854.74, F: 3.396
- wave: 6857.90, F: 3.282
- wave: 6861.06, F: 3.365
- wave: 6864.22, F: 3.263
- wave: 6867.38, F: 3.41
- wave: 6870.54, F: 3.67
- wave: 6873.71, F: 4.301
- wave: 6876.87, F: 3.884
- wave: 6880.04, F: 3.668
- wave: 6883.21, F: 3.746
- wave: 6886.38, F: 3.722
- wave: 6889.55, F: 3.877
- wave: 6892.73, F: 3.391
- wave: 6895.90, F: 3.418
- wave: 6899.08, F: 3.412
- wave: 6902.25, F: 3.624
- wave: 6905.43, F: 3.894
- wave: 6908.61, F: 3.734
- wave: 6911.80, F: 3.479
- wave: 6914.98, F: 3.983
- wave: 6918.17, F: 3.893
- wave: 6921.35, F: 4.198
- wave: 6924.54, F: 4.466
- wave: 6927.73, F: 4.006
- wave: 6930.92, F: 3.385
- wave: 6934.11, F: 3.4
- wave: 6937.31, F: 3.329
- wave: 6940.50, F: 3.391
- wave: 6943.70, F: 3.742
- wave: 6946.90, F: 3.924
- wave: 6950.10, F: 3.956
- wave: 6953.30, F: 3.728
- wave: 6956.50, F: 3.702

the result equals 3.894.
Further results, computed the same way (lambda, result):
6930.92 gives 3.385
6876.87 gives 3.884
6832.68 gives 4.097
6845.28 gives 3.735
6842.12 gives 3.79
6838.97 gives 4.193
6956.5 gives 3.702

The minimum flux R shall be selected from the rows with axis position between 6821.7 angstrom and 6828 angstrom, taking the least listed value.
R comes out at 3.917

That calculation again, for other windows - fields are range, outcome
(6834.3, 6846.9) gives 3.735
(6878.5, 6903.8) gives 3.391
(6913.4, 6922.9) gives 3.893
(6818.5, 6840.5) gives 3.453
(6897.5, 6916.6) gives 3.412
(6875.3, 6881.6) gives 3.668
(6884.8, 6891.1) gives 3.722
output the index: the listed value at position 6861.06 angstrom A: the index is 3.365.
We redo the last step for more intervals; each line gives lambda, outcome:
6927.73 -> 4.006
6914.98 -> 3.983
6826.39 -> 4.128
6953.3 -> 3.728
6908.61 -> 3.734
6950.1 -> 3.956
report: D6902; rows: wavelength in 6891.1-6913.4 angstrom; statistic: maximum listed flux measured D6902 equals 3.894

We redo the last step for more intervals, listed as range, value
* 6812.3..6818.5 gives 4.023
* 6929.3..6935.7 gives 3.4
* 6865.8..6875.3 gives 4.301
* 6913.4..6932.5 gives 4.466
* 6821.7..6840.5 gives 4.443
